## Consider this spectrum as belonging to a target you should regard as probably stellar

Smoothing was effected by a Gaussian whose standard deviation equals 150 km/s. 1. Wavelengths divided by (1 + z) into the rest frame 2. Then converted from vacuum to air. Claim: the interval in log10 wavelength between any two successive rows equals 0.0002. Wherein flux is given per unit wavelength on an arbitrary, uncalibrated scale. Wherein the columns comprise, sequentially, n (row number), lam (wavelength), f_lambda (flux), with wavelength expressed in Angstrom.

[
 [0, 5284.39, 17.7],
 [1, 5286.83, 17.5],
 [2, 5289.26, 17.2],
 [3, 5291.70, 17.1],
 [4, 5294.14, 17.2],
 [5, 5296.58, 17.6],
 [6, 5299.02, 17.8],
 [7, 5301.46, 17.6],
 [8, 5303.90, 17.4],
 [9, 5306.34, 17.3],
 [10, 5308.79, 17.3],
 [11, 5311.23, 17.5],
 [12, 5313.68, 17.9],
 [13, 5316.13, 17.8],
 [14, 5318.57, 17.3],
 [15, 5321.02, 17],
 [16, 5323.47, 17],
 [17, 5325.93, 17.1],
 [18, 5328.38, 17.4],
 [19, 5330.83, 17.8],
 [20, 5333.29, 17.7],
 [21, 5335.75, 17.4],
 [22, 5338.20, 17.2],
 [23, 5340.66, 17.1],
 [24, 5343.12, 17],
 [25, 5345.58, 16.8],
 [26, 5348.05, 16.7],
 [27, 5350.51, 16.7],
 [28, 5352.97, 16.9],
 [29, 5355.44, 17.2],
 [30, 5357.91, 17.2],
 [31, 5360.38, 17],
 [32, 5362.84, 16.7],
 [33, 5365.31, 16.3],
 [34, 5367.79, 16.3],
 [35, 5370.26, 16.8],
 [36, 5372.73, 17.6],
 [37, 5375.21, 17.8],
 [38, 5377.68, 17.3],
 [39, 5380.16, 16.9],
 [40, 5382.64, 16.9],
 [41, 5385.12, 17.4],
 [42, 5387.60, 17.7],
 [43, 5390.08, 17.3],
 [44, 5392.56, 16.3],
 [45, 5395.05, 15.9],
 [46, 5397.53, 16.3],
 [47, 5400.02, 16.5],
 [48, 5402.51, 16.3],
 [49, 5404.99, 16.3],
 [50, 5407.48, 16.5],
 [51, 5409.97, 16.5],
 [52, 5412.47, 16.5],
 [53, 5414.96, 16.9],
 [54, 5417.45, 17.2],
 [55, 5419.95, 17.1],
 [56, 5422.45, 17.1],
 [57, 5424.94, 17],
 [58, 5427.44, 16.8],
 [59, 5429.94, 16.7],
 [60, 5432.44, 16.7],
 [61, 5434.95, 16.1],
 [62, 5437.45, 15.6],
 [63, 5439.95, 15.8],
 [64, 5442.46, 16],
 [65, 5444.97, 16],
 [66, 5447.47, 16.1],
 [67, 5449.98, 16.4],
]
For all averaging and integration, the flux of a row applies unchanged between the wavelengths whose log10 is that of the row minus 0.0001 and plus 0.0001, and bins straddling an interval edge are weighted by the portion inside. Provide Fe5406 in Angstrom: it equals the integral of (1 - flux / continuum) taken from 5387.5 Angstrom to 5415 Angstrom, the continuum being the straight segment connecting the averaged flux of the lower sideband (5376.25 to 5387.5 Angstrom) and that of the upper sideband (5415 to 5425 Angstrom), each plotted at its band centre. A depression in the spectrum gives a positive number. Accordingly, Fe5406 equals 1.0 Angstrom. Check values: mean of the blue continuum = 17.2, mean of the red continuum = 17.1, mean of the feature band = 16.5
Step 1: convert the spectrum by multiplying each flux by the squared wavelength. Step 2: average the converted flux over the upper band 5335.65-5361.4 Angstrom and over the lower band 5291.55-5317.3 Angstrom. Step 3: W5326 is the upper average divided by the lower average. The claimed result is 1.0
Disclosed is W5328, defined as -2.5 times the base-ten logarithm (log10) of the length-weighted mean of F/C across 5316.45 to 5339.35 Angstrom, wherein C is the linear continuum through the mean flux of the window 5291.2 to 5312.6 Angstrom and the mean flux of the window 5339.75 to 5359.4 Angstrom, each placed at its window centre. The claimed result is -0.01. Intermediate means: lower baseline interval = 17.4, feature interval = 17.3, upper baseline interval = 16.9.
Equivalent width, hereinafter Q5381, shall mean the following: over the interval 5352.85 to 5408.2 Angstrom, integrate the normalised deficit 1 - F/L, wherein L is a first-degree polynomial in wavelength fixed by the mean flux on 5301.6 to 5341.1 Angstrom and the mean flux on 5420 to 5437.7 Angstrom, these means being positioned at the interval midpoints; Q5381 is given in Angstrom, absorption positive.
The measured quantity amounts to 0.5 Angstrom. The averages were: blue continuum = 17.4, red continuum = 16.7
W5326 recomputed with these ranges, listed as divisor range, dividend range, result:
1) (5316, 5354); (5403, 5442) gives 1.00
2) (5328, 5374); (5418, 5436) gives 1.01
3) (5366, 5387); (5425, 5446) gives 0.97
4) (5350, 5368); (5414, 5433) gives 1.03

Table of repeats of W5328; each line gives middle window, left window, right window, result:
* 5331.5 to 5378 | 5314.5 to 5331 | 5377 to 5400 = 0.00 mag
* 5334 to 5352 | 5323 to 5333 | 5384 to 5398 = 0.02 mag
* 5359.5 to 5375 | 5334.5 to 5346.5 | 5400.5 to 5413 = 0.00 mag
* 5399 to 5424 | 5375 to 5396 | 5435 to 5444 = -0.02 mag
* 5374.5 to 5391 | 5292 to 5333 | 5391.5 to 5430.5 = -0.03 mag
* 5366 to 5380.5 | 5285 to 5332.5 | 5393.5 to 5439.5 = -0.01 mag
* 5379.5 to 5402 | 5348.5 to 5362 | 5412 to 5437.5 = 0.01 mag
